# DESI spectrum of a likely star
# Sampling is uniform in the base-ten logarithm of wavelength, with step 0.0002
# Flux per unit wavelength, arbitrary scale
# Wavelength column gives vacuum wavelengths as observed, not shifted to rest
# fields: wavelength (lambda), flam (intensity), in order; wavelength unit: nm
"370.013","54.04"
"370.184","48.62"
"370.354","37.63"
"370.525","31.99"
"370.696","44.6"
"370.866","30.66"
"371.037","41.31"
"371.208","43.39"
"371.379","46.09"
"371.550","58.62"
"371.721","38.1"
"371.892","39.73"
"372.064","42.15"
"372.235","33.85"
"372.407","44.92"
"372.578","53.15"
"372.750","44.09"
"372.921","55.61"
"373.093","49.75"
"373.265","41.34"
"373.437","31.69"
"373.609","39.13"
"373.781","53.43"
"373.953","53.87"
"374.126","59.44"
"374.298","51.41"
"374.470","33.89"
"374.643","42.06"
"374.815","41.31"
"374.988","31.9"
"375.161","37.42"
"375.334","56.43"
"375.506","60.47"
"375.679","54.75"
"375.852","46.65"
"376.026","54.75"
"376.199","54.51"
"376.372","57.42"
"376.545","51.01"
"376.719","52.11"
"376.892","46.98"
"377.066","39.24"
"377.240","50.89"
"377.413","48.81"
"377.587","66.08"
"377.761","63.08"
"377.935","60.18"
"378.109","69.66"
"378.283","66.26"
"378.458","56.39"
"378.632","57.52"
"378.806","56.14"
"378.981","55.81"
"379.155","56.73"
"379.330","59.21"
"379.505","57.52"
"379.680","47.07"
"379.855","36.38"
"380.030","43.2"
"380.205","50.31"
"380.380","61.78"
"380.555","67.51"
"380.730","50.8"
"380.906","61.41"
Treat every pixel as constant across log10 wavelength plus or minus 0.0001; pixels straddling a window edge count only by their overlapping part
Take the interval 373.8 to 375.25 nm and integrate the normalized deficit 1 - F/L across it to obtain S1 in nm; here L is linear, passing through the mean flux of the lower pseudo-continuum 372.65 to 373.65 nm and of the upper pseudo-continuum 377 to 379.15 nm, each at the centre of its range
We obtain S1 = 0.10 nm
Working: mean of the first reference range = 43.9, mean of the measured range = 44.3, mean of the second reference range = 57.7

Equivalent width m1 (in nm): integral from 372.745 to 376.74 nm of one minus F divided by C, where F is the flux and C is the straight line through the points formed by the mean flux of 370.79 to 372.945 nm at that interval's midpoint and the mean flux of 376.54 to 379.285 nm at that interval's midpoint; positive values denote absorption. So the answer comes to 0.13 nm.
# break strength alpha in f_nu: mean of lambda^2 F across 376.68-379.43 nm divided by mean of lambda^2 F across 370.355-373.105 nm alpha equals 1.4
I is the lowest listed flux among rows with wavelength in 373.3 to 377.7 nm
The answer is 31.69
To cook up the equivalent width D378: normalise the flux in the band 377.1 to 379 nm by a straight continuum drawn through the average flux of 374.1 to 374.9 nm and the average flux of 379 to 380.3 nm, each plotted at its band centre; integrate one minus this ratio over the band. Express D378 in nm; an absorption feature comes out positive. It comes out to -0.39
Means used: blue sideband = 44.6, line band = 58.7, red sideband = 50.4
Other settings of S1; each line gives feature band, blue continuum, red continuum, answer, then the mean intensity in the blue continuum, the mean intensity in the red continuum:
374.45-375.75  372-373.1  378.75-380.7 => 0.10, 46.1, 53.7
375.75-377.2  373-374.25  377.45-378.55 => 0.17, 47.1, 62.9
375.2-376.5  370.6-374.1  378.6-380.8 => -0.14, 44.5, 53.8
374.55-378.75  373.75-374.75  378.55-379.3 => 0.01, 48.6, 56.8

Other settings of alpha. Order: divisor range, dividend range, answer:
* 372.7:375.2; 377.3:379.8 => 1.34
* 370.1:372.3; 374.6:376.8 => 1.22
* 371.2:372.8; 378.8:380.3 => 1.20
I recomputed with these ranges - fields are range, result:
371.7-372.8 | 33.85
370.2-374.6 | 30.66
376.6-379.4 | 39.24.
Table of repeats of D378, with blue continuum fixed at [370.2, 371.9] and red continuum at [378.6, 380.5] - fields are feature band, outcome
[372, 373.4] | -0.04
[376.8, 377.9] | -0.06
